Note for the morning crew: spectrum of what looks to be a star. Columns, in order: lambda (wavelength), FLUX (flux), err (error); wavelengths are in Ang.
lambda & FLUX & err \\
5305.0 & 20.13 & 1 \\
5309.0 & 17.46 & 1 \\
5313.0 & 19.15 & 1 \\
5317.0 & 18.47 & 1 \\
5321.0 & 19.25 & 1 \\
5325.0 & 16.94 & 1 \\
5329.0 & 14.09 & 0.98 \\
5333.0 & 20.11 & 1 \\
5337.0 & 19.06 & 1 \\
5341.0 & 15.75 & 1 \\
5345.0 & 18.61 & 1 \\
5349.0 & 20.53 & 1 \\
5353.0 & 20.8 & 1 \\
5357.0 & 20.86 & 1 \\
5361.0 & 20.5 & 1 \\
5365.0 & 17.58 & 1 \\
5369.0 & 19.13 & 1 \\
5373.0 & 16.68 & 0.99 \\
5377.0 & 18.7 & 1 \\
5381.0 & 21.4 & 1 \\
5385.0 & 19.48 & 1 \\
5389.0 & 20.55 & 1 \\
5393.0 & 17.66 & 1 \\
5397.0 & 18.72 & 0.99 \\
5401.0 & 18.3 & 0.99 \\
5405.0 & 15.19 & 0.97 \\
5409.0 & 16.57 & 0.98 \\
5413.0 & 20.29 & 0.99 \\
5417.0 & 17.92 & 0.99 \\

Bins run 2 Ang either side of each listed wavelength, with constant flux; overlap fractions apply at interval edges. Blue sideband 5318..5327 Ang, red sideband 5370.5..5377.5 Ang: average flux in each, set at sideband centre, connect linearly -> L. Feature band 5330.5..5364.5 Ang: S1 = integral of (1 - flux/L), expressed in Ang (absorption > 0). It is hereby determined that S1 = -2.9 Ang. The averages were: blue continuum 18.1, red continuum 17.6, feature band 19.4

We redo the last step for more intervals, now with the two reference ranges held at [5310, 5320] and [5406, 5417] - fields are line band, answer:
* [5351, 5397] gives -2.66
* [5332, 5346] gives 0.23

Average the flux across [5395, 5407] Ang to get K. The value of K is 17.4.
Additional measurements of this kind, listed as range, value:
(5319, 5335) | 17.6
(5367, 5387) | 19.1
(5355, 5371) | 19.5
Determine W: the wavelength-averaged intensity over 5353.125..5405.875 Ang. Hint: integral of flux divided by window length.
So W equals 19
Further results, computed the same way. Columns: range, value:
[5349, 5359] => 20.8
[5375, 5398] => 19.4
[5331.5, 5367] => 19.3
